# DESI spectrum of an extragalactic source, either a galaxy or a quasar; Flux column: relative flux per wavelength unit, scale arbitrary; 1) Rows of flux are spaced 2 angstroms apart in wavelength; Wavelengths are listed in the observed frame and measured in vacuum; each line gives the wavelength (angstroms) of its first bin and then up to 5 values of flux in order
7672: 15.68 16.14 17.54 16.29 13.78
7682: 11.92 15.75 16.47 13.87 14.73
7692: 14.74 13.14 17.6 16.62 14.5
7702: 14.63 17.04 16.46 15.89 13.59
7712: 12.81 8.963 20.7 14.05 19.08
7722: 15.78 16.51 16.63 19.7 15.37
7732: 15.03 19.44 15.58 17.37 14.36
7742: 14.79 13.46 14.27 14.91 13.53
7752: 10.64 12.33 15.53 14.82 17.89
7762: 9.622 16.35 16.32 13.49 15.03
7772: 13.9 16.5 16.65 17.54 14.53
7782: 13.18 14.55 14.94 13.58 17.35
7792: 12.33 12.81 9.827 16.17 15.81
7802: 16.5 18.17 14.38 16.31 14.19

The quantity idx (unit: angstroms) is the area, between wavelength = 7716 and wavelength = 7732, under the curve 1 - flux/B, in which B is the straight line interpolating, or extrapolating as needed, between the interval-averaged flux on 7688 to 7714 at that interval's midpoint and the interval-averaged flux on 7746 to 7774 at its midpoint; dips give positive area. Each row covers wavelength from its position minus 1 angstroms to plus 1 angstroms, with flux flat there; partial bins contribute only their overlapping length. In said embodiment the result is -2.5 angstroms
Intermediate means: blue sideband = 14.9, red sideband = 14.3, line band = 16.9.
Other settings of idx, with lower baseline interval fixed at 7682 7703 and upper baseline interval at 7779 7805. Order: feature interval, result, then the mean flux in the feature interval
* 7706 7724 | -0.38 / 15.3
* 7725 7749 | -1.71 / 15.9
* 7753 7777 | -0.25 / 14.9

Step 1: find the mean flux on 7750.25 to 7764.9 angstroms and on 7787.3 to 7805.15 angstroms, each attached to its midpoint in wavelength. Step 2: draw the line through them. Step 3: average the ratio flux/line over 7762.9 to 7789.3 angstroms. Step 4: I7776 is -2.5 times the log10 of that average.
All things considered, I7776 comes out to -0.06 mag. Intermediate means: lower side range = 13.8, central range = 15.1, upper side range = 14.7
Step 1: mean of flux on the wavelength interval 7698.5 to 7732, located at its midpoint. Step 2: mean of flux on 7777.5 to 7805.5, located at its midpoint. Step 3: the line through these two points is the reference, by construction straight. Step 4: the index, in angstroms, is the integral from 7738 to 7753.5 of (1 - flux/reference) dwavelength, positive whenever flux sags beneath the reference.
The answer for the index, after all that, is 1.5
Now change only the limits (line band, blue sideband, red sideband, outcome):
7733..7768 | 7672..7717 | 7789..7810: 0.7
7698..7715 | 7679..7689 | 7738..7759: -0.2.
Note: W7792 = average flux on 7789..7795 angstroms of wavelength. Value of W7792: 14.2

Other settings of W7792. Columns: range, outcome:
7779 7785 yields 14.1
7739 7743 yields 14.6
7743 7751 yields 14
